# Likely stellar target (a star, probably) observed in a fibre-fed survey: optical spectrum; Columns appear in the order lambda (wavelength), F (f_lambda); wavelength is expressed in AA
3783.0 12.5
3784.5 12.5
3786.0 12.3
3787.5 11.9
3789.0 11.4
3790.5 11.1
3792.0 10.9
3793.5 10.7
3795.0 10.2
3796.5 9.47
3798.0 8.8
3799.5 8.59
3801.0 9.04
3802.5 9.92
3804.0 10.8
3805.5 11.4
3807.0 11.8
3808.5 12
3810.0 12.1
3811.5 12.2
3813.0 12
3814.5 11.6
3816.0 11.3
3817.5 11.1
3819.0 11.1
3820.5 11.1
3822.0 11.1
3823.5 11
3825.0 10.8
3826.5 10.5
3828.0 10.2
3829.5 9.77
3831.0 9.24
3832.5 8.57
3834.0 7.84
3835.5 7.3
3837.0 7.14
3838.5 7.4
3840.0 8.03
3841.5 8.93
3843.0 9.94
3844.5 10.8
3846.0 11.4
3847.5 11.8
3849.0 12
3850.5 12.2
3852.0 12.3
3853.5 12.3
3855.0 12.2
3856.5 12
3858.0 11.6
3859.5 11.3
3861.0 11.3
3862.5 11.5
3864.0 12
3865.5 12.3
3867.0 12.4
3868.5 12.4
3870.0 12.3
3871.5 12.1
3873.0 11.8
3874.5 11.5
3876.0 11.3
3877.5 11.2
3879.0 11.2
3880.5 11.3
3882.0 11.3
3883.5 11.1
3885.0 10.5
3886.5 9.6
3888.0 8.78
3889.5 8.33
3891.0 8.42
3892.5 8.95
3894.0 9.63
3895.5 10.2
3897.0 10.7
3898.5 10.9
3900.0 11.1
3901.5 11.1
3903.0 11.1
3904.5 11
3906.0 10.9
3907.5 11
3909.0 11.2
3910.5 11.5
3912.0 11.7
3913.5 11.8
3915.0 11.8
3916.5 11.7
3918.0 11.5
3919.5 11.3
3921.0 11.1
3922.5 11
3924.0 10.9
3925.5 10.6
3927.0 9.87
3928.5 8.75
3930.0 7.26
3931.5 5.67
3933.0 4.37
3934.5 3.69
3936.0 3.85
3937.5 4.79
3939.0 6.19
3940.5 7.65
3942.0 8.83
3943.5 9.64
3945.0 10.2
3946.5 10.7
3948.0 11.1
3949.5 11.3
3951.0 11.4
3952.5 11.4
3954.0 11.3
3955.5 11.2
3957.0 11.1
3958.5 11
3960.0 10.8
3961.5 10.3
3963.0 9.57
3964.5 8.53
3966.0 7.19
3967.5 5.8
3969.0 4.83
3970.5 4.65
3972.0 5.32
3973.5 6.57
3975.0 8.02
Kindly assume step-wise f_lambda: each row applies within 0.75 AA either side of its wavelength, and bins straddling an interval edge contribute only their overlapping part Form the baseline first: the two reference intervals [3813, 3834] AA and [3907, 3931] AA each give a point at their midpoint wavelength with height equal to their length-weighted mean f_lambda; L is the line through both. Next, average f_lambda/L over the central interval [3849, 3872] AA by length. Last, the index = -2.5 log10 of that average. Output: -0.13 mag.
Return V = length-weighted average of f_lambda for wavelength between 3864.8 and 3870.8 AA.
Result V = 12.3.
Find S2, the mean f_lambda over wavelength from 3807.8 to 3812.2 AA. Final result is 12.1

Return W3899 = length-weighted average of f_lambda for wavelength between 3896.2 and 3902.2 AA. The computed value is 10.9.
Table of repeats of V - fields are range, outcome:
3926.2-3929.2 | 9.34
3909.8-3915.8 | 11.7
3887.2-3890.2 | 8.58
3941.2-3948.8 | 10.1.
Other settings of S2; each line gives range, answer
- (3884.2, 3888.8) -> 9.63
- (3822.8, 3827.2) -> 10.8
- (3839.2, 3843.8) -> 8.97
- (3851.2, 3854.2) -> 12.3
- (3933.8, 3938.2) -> 4.11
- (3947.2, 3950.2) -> 11.2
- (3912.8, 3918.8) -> 11.7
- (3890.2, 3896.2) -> 9.28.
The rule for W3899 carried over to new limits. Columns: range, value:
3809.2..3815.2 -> 12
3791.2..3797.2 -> 10.3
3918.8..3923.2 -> 11.1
